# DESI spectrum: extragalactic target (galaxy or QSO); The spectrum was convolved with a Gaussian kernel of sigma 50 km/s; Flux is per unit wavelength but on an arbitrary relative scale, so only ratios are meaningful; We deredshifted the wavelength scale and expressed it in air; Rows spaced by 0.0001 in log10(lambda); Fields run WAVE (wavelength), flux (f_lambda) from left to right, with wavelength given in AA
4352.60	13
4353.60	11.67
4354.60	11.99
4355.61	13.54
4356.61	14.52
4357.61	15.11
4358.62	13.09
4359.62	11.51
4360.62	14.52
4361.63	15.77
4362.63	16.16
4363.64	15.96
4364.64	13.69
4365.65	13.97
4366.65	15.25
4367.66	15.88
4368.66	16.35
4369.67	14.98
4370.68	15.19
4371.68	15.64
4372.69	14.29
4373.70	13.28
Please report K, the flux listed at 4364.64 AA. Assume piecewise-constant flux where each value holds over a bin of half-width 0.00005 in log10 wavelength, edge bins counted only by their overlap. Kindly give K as 13.69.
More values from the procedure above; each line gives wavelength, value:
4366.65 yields 15.25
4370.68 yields 15.19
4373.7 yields 13.28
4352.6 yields 13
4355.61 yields 13.54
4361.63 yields 15.77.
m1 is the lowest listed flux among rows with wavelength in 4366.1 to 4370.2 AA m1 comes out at 14.98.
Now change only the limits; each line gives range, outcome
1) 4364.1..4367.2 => 13.69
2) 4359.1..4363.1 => 11.51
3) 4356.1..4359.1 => 13.09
